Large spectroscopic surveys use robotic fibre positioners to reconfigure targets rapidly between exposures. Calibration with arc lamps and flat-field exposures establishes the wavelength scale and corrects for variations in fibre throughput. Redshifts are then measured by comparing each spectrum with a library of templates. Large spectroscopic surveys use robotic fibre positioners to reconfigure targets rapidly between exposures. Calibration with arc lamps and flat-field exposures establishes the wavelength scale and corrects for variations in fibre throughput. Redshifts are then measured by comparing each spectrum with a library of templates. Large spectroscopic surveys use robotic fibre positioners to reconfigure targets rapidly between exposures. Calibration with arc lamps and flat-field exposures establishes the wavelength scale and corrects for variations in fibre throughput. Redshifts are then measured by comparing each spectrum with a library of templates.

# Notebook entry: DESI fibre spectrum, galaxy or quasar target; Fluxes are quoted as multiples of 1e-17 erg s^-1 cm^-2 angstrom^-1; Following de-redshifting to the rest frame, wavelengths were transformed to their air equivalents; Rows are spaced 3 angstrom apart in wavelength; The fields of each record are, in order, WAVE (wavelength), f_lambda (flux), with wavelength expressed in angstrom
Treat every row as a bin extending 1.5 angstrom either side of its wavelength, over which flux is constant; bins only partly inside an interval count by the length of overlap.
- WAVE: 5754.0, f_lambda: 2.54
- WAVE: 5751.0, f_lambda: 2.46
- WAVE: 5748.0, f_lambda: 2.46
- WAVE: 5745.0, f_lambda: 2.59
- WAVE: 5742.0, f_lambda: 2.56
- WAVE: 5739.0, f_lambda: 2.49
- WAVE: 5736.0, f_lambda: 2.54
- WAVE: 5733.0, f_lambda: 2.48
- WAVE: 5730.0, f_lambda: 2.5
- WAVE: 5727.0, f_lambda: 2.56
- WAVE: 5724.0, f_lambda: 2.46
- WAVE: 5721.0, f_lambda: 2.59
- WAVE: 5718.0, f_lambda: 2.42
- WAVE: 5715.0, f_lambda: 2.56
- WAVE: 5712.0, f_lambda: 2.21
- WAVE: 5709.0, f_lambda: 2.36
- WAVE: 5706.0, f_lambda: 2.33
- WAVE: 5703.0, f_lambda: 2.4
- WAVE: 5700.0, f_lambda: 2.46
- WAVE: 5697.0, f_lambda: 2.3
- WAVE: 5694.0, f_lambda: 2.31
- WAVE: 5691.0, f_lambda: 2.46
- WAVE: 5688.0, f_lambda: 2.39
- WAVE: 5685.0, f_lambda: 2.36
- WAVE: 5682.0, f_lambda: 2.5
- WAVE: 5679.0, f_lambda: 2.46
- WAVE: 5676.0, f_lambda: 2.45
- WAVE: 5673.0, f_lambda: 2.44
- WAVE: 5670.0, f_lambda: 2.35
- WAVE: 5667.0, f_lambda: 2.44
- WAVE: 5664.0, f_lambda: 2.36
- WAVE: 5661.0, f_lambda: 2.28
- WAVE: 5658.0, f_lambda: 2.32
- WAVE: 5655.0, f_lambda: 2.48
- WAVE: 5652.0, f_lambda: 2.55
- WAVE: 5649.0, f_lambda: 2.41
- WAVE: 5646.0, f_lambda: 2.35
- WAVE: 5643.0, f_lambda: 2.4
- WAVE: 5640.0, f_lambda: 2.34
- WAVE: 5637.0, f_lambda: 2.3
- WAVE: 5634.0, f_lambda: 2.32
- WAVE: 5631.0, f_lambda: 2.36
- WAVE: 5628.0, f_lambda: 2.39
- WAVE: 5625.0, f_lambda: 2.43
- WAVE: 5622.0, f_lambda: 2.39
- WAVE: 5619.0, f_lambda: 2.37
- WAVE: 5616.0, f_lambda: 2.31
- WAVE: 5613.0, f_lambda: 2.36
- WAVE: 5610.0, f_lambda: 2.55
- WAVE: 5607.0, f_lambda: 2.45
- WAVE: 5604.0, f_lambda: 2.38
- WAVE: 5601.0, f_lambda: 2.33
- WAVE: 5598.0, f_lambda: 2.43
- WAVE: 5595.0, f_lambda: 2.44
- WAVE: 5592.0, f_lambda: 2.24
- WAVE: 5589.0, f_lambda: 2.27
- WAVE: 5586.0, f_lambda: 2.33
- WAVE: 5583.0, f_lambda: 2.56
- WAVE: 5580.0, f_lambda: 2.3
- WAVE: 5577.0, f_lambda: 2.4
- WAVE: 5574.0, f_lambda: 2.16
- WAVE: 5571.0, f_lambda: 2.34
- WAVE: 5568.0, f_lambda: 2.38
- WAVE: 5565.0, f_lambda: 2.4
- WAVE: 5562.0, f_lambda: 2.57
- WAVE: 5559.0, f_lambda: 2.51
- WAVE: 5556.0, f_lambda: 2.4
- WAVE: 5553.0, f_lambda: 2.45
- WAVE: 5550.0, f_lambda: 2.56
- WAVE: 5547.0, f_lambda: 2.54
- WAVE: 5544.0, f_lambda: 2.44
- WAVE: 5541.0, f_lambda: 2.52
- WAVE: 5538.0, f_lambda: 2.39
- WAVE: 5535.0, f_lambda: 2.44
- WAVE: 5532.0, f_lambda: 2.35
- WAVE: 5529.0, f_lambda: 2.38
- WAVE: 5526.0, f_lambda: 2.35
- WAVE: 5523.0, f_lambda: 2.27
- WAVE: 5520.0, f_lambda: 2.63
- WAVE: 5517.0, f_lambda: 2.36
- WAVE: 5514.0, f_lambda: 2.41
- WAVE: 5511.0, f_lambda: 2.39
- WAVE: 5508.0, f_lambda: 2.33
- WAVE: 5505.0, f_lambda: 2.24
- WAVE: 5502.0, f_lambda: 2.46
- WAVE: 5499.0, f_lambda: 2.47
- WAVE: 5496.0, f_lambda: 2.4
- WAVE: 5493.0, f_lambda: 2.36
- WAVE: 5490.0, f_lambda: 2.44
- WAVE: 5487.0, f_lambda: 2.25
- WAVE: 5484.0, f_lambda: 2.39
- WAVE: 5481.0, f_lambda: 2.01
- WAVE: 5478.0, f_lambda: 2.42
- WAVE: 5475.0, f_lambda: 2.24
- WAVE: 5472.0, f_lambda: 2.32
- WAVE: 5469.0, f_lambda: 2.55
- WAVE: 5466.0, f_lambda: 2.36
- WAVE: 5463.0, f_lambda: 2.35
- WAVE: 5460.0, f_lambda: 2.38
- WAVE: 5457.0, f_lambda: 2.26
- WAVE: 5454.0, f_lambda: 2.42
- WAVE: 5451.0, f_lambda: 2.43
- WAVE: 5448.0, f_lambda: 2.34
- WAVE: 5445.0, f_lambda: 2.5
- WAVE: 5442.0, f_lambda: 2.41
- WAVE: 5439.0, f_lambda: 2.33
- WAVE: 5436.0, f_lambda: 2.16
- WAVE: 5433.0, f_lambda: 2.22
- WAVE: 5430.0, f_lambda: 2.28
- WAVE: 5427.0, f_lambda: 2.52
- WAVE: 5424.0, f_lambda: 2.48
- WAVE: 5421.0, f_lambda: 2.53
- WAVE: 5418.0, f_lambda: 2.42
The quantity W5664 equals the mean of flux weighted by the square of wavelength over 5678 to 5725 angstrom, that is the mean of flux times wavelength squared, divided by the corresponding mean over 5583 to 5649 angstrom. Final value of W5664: 1.05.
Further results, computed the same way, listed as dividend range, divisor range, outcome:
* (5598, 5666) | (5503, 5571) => 1.02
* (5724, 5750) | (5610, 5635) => 1.10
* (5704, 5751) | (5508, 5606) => 1.09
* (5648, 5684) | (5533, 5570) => 1.02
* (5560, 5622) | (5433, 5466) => 1.07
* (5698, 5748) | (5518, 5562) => 1.08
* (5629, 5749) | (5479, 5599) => 1.07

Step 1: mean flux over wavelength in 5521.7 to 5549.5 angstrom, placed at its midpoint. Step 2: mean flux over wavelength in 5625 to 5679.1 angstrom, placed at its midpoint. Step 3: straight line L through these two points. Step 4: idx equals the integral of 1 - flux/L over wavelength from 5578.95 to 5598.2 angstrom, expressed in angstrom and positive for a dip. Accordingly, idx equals 0.3 angstrom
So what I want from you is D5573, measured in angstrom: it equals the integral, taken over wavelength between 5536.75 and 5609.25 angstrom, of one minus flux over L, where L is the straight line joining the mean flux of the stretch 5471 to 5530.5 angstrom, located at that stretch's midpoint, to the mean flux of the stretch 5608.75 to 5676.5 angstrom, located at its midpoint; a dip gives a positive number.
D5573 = -1.1 angstrom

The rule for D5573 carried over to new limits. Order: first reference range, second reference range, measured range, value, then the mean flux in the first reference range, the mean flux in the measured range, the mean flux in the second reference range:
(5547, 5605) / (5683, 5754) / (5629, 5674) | 0.82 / 2.4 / 2.38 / 2.45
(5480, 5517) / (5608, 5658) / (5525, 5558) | -1.06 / 2.35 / 2.44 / 2.39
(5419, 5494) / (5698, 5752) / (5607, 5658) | 0.75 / 2.36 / 2.39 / 2.47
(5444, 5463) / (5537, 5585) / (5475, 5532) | 1.06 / 2.38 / 2.36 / 2.43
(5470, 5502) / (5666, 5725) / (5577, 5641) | 0.20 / 2.34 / 2.37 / 2.41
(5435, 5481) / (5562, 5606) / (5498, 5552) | -1.35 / 2.36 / 2.42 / 2.36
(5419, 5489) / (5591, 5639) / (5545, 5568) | -1.08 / 2.36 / 2.48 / 2.38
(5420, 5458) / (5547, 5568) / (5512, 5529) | 0.31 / 2.37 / 2.4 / 2.48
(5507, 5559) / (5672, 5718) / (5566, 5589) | 0.68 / 2.43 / 2.35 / 2.4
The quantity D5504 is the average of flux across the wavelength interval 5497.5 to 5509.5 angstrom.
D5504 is 2.38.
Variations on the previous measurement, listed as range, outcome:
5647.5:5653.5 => 2.48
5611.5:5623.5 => 2.36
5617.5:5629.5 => 2.4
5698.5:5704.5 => 2.43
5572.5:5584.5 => 2.35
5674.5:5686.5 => 2.44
